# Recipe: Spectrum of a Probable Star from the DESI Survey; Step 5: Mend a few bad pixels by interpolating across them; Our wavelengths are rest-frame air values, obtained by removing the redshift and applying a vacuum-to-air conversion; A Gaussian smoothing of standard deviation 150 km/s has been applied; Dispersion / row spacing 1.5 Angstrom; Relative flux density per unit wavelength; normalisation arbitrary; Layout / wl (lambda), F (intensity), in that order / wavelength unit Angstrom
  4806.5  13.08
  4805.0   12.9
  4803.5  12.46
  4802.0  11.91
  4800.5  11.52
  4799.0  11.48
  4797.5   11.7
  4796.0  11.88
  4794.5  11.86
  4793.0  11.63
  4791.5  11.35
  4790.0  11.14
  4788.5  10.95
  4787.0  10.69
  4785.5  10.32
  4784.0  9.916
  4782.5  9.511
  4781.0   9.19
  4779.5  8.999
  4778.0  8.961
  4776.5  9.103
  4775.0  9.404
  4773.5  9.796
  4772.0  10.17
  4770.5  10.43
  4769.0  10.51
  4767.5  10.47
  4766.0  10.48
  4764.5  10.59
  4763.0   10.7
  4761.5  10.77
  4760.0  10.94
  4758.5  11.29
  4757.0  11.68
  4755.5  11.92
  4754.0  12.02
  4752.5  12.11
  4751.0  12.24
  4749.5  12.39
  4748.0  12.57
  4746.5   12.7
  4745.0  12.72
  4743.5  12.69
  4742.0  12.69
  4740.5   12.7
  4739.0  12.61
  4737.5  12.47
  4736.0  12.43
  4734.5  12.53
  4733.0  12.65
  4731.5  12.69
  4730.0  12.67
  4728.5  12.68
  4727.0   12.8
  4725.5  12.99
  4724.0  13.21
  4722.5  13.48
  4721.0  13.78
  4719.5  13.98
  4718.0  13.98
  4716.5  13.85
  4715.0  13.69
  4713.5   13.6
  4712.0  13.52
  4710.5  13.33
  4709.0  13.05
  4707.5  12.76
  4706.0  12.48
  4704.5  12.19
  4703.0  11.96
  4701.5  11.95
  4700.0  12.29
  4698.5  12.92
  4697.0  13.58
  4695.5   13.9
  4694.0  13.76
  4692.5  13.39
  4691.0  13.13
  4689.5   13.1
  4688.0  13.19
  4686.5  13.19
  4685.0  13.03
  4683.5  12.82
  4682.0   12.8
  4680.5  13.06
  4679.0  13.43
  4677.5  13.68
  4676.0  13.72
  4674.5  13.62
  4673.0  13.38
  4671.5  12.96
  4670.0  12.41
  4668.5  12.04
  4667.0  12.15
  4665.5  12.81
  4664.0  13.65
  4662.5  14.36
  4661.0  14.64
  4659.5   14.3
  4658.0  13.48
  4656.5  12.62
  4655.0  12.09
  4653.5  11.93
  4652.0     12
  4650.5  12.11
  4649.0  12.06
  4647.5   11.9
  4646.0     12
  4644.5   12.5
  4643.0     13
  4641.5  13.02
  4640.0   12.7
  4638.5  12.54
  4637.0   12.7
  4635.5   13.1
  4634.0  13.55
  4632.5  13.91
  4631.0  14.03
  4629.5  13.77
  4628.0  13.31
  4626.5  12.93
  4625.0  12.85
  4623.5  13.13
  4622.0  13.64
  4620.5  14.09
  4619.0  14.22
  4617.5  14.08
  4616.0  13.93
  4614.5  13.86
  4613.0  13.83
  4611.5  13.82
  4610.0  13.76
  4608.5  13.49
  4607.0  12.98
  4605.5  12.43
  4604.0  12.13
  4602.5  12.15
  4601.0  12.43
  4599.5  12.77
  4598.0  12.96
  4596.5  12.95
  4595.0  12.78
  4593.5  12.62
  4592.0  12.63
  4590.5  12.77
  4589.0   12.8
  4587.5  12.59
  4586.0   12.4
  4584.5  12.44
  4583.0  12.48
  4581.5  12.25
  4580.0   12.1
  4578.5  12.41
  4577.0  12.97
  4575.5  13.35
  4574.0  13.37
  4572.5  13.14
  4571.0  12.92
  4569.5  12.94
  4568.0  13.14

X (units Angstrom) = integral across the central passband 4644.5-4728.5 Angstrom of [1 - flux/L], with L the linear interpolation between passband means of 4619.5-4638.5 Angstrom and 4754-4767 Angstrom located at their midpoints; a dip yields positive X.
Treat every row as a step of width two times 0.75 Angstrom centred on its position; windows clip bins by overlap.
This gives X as -4.6 Angstrom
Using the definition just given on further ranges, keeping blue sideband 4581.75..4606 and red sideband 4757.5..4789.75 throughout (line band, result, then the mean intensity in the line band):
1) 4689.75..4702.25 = -2.1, 13.1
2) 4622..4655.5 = -2.3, 12.8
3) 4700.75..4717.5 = -2.9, 13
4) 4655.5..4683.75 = -4.1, 13.3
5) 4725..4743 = -3.3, 12.7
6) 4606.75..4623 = -2.0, 13.8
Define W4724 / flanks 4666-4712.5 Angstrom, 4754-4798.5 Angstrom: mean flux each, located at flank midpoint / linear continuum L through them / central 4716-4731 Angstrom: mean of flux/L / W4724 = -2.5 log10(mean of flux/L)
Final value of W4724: -0.109 mag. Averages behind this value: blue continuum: 13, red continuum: 10.6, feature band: 13.3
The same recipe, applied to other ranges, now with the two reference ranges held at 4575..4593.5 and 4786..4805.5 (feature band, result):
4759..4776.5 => 0.14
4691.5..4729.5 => -0.10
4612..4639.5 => -0.09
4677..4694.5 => -0.09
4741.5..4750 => -0.07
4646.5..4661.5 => -0.03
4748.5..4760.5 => 0.00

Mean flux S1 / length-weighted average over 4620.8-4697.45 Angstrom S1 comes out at 13.1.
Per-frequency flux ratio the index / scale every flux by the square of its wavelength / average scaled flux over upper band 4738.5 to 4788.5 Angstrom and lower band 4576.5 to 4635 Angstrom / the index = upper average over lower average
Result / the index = 0.9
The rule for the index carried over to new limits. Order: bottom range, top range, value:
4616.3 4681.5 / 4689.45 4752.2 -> 1.02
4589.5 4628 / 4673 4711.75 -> 1.03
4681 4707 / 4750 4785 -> 0.84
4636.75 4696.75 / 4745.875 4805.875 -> 0.89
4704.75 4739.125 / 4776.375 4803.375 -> 0.85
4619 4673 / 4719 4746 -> 1.03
